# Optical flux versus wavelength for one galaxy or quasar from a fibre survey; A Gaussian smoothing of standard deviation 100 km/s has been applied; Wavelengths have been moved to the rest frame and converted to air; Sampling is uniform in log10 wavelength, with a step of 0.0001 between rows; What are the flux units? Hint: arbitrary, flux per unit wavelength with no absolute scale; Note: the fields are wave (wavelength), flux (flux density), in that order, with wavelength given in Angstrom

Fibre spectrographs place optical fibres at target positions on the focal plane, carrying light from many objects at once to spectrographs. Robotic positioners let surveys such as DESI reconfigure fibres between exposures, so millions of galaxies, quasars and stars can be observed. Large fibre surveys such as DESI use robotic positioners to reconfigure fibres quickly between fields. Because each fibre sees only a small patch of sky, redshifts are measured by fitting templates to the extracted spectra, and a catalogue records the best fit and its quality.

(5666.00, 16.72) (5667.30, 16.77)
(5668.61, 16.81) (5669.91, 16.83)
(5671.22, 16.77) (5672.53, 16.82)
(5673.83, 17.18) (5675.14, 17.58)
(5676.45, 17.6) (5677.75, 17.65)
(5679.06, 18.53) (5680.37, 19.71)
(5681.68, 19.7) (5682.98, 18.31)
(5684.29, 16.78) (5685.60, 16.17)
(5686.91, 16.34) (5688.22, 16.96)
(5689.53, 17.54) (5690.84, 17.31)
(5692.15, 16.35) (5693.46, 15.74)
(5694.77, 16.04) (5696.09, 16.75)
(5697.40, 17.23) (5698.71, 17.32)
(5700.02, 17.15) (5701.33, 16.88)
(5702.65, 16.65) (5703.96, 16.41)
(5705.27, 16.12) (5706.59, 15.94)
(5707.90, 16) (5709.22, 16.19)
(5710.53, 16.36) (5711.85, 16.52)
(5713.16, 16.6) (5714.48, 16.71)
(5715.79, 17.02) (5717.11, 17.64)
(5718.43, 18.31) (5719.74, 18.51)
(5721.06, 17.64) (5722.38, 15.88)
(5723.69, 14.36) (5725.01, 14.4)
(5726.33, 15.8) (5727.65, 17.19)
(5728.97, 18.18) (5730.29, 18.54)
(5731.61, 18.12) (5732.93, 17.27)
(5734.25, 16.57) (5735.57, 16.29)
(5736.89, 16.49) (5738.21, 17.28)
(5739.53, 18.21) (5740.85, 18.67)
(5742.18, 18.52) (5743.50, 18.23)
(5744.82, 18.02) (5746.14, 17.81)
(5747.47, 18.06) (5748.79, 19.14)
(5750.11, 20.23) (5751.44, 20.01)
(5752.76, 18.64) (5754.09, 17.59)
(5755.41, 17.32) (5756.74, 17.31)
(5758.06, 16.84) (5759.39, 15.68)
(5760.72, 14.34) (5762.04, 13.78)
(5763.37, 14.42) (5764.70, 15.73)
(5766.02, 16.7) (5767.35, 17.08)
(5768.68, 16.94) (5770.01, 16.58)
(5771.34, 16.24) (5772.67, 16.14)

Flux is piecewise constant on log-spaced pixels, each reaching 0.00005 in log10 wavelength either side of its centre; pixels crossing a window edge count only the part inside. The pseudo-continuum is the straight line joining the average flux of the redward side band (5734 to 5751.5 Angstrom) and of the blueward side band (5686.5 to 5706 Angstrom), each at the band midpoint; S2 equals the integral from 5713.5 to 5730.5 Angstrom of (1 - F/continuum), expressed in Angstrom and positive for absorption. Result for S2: 0.6 Angstrom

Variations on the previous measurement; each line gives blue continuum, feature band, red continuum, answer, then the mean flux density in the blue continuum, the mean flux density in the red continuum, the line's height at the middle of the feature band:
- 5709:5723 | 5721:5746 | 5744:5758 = 0.8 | 17.1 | 18.4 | 17.7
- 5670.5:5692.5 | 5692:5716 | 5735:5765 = 1.3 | 17.5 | 17.4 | 17.5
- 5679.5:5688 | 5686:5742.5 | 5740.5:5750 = 3.9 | 17.8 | 18.4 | 18.1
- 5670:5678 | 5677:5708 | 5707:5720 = 0.0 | 17.2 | 16.9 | 17.1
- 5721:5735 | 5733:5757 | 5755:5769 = -2.5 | 16.7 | 16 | 16.3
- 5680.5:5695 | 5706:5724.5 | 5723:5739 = 0.2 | 17.2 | 16.7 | 16.9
